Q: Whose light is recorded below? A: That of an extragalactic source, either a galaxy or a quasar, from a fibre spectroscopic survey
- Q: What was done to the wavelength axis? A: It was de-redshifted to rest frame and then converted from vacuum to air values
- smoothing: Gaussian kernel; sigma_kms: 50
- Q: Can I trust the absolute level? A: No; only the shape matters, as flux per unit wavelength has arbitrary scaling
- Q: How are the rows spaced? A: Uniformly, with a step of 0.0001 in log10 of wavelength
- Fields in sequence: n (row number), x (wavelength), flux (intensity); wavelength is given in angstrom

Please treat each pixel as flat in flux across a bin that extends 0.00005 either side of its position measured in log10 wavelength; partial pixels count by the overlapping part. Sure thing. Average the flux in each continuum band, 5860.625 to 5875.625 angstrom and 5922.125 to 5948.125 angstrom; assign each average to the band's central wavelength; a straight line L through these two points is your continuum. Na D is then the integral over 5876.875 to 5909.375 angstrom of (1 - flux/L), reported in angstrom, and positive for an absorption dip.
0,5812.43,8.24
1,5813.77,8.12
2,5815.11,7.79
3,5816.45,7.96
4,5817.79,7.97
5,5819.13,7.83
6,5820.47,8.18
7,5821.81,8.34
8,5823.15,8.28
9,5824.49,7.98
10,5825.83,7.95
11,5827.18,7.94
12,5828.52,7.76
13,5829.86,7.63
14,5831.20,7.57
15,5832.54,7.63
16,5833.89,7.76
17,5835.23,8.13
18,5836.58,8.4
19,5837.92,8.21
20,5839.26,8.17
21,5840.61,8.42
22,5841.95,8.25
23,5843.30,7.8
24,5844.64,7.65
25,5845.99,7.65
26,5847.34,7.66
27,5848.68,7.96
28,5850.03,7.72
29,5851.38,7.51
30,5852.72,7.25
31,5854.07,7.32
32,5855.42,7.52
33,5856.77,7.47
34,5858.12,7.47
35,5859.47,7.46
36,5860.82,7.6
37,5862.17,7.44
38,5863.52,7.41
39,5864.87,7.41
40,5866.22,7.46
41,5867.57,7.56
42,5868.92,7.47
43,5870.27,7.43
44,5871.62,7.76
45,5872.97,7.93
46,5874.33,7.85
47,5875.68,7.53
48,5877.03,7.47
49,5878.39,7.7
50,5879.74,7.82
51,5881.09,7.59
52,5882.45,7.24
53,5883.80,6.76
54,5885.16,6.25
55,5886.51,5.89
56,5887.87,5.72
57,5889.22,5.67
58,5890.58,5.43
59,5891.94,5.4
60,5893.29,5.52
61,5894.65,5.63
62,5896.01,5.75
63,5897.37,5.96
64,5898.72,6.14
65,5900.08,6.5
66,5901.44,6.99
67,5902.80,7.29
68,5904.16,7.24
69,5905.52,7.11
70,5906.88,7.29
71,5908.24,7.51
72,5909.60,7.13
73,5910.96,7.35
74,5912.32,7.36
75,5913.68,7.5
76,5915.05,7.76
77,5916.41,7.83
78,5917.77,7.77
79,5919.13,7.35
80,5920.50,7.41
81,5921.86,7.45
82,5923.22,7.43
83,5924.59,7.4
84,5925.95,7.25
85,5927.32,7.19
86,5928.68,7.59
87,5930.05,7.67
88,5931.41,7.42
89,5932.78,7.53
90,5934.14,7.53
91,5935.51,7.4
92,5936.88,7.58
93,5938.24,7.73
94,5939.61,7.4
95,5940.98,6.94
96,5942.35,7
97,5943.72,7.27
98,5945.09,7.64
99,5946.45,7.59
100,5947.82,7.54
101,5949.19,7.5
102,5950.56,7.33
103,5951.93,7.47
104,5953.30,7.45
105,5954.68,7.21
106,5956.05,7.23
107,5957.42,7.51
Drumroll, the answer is 4.1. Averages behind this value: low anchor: 7.57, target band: 6.57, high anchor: 7.43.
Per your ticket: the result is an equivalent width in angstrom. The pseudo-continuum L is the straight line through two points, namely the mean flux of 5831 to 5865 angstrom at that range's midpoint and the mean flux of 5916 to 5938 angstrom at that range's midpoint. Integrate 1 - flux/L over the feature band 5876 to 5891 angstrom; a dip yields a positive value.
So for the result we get 1.77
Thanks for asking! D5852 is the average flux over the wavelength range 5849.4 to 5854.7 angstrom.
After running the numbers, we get 7.45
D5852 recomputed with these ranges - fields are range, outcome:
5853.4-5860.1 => 7.44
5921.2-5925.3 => 7.43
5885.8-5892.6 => 5.63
